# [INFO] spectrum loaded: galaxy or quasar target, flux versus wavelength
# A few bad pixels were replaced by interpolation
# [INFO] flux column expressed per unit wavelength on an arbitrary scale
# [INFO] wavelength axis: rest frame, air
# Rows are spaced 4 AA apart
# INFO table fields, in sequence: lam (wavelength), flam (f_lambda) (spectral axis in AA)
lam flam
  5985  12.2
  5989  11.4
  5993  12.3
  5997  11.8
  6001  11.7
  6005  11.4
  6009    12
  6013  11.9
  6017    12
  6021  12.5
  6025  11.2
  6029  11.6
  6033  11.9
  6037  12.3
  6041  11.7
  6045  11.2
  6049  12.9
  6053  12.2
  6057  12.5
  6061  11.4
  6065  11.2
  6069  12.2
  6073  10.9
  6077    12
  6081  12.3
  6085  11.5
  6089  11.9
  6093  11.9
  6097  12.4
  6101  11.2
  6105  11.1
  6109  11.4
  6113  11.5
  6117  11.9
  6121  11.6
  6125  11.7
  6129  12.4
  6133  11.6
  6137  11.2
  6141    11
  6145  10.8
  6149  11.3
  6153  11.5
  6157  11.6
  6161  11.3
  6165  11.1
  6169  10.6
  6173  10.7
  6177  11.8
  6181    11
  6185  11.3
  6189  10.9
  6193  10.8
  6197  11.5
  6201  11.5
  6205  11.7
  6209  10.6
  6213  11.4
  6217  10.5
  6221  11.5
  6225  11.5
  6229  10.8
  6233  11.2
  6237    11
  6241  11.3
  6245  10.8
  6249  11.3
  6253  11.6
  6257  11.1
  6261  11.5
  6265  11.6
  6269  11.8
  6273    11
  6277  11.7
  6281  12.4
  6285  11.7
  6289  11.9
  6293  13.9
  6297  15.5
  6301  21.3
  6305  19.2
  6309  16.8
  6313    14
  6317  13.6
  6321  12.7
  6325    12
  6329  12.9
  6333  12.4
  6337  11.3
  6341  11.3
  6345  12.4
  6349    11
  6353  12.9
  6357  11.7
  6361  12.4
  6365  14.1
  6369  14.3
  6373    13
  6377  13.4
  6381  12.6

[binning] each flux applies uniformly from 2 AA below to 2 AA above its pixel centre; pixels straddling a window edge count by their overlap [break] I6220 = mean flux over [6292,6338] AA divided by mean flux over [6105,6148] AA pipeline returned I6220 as 1.3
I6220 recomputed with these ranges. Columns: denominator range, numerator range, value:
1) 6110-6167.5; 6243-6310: 1.15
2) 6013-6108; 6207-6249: 0.94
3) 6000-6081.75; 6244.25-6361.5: 1.09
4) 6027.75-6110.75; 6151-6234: 0.95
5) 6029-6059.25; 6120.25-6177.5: 0.94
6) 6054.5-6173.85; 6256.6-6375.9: 1.14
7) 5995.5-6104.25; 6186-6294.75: 0.97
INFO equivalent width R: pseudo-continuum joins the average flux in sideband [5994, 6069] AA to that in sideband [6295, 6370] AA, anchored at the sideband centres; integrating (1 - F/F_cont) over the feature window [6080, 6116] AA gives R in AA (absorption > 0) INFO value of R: 1.8 AA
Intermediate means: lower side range 11.9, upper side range 13.8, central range 11.7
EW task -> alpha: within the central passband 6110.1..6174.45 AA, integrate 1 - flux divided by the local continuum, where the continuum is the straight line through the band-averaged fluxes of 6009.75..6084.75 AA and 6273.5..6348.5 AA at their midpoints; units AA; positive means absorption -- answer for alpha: 5.81 AA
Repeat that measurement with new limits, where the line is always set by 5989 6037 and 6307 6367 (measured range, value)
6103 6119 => 0.86 AA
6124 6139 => 0.56 AA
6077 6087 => 0.10 AA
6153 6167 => 1.03 AA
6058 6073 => 0.54 AA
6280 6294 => 0.27 AA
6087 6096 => 0.08 AA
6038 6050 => 0.05 AA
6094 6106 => 0.46 AA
